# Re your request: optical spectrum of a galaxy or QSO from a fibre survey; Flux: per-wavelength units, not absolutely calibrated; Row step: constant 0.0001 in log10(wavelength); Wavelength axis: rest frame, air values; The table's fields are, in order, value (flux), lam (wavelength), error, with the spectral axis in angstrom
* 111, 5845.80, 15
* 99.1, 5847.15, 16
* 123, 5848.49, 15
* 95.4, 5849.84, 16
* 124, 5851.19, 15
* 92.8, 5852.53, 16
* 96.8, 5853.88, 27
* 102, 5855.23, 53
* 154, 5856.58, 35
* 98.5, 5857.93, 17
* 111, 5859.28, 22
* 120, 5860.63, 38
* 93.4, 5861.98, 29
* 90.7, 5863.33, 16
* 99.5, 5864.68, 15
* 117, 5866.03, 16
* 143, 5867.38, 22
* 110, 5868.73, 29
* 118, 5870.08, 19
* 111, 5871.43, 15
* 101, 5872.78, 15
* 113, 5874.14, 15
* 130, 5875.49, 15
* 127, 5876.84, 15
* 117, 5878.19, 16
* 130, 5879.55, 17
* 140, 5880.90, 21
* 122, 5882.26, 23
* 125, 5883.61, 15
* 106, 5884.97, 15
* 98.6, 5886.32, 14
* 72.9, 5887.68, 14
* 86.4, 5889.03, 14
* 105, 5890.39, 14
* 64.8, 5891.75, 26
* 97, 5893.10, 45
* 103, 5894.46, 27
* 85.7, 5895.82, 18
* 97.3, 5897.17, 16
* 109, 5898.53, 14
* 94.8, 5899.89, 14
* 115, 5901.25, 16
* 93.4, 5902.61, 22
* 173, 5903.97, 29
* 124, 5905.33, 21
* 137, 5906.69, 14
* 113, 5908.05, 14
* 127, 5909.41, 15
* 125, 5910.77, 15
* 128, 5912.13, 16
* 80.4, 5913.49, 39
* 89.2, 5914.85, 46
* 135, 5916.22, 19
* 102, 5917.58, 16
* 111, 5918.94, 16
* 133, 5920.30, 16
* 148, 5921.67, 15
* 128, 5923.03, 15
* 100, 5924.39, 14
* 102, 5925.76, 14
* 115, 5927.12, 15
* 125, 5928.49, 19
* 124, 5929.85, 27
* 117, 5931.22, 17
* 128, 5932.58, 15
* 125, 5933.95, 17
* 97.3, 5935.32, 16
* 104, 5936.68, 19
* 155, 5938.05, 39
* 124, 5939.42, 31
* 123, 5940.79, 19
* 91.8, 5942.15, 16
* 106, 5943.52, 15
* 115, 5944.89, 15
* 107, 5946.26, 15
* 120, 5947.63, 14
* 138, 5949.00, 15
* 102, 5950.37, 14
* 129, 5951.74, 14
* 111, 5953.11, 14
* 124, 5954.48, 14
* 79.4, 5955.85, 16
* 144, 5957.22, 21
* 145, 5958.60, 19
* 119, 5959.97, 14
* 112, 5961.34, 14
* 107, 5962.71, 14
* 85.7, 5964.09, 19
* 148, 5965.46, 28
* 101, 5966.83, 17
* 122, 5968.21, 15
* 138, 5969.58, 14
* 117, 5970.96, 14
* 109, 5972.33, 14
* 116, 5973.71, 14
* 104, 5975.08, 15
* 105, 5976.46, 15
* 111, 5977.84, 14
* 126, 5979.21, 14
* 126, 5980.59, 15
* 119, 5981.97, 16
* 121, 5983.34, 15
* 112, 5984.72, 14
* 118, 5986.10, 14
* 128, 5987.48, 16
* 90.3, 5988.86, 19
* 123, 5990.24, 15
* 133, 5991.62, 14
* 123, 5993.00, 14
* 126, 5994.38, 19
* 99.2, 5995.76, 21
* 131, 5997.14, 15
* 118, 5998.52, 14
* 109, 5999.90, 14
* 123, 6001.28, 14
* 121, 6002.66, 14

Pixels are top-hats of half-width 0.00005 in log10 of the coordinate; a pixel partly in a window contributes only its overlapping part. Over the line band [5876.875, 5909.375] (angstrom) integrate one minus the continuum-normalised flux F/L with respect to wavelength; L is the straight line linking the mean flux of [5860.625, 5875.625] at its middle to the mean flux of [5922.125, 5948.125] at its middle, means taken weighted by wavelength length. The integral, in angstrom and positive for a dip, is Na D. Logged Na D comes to 1.0 angstrom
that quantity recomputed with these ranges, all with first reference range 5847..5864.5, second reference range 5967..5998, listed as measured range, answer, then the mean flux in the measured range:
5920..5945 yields -1.1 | 119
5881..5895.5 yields 1.4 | 99.4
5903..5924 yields -2.0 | 123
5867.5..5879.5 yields -1.0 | 118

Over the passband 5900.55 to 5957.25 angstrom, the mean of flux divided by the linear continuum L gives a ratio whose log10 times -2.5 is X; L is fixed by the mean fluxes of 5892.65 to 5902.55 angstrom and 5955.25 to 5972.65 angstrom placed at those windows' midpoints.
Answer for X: -0.10 mag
